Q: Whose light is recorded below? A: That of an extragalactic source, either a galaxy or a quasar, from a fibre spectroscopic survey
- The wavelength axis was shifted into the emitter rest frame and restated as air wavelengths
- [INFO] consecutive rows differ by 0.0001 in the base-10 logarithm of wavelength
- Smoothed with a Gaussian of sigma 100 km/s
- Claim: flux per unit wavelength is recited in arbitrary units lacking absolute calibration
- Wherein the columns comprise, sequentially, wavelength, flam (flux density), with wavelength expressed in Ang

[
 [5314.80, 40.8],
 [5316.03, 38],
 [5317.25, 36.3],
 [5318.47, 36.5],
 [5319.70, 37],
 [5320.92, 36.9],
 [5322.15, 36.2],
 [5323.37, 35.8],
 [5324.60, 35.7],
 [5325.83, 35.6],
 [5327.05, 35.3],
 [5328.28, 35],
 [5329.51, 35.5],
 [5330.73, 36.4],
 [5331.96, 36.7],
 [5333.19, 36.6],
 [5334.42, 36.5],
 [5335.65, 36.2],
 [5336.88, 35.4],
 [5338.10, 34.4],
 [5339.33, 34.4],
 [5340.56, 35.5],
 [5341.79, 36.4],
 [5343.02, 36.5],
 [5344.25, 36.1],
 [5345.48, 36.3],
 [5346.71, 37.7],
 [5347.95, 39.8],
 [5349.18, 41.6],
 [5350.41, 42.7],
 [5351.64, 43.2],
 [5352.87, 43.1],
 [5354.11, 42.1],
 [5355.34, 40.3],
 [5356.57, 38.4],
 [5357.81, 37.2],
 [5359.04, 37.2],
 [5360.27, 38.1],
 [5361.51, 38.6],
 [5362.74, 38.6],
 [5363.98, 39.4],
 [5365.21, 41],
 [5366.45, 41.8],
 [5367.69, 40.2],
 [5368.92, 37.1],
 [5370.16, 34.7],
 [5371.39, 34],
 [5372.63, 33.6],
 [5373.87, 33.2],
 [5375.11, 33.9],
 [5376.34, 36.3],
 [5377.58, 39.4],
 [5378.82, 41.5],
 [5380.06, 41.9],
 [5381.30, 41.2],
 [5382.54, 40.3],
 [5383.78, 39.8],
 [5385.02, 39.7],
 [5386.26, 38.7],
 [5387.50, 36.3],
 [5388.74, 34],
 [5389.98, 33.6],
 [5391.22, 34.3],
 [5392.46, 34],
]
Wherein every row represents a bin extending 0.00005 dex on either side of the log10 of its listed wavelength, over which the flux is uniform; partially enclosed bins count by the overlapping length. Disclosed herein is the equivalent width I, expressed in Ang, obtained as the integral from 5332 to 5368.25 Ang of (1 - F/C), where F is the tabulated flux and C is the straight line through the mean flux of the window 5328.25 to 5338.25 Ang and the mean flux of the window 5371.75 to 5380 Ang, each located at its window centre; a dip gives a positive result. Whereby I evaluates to -2.20 Ang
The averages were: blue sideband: 36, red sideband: 36.6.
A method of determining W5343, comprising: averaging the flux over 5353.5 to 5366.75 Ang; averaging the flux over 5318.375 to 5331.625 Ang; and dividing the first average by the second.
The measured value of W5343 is 1.09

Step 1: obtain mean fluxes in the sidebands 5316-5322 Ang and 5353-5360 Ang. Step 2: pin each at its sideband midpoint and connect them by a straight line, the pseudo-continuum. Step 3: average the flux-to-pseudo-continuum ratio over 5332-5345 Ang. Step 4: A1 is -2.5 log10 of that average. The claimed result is 0.066 mag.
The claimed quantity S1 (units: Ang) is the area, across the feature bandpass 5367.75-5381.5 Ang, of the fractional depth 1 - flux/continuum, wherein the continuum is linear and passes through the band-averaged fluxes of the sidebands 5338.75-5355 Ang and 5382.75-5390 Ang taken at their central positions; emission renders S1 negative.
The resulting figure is 0.3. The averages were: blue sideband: 38.9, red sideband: 37.5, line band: 37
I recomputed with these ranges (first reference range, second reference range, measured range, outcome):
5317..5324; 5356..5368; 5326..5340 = 0.58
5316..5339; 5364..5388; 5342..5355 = -1.00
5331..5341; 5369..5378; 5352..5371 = -2.11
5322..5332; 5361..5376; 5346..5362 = -1.45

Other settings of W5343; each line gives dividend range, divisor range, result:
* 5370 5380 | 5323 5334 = 1.01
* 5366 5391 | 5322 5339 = 1.05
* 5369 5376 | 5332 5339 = 0.96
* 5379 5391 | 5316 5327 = 1.06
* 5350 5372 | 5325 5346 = 1.10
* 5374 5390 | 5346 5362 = 0.96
